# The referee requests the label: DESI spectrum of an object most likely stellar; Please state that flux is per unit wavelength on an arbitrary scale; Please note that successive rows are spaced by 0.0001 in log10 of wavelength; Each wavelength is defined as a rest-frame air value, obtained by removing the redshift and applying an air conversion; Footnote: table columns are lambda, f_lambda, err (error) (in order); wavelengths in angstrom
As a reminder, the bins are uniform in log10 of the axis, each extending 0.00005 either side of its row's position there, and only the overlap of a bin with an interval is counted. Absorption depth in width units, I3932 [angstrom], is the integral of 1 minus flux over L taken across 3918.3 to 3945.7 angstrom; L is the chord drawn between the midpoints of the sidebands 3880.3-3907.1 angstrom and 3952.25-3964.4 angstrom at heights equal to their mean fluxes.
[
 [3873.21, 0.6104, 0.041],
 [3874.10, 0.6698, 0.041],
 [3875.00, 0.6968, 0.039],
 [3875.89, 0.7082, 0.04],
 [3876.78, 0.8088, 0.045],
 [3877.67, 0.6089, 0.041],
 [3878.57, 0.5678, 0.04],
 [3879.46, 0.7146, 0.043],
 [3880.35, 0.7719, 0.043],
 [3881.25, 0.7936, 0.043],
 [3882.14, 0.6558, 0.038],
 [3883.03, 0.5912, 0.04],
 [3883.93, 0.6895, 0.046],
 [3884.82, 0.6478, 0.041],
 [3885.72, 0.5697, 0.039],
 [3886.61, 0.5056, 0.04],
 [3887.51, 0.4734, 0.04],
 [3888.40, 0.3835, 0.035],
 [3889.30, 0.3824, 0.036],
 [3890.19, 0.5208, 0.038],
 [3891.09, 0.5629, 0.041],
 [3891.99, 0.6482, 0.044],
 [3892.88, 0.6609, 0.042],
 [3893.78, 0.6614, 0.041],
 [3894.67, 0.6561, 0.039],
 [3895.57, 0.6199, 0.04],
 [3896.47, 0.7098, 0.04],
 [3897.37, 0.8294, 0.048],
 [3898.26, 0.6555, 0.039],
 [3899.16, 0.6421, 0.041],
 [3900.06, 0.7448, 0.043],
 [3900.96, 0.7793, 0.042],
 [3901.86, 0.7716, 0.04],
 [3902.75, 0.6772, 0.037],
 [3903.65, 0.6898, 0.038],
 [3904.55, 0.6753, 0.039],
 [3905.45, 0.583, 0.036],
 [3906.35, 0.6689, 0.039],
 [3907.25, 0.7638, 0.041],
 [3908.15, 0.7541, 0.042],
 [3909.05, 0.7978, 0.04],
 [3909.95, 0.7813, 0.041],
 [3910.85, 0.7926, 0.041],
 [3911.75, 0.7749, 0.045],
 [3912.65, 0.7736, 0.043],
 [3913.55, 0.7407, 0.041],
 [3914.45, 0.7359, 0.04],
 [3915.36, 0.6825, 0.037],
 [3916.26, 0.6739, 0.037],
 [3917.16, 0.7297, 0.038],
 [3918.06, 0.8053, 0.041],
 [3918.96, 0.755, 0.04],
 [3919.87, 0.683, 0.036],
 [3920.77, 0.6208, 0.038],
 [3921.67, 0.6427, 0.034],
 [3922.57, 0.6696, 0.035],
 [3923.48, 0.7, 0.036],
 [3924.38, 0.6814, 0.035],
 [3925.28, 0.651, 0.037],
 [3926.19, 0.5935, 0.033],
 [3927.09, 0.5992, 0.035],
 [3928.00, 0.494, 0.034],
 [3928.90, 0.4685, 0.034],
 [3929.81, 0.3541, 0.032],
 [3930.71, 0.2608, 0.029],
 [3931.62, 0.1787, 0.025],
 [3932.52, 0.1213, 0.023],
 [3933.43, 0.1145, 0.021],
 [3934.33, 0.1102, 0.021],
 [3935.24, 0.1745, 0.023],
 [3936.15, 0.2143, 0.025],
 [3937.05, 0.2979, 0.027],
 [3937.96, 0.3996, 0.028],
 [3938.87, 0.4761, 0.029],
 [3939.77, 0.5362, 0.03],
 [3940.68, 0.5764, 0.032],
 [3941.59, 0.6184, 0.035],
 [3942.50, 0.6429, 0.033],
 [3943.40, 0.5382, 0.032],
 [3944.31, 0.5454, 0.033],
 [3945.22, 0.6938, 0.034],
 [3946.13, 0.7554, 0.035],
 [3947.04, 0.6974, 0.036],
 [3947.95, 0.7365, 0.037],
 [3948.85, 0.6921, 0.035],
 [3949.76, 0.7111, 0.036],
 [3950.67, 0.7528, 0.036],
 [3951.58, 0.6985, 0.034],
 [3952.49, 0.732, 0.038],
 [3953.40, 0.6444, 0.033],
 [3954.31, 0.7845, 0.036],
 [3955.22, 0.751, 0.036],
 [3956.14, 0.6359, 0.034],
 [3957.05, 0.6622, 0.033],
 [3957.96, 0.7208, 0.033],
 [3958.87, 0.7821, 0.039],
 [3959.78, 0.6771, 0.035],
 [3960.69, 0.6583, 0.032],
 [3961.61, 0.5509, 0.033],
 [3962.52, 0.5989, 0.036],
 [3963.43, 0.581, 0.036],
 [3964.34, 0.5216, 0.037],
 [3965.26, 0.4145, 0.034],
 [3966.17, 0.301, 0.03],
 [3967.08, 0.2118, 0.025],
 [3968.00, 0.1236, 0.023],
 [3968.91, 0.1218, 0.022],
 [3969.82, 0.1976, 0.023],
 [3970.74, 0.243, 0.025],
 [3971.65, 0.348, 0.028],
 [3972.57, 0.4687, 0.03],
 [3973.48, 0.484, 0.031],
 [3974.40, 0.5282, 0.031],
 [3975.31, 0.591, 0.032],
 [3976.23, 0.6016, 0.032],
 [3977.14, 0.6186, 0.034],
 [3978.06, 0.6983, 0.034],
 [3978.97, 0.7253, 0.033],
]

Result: 7.2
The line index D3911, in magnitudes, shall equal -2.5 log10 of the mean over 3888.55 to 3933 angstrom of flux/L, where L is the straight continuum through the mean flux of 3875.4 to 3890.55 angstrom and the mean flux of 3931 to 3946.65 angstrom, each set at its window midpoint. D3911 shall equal -0.24 mag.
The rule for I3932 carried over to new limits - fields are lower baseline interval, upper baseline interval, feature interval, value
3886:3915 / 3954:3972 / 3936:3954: -2.2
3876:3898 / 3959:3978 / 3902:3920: -4.8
